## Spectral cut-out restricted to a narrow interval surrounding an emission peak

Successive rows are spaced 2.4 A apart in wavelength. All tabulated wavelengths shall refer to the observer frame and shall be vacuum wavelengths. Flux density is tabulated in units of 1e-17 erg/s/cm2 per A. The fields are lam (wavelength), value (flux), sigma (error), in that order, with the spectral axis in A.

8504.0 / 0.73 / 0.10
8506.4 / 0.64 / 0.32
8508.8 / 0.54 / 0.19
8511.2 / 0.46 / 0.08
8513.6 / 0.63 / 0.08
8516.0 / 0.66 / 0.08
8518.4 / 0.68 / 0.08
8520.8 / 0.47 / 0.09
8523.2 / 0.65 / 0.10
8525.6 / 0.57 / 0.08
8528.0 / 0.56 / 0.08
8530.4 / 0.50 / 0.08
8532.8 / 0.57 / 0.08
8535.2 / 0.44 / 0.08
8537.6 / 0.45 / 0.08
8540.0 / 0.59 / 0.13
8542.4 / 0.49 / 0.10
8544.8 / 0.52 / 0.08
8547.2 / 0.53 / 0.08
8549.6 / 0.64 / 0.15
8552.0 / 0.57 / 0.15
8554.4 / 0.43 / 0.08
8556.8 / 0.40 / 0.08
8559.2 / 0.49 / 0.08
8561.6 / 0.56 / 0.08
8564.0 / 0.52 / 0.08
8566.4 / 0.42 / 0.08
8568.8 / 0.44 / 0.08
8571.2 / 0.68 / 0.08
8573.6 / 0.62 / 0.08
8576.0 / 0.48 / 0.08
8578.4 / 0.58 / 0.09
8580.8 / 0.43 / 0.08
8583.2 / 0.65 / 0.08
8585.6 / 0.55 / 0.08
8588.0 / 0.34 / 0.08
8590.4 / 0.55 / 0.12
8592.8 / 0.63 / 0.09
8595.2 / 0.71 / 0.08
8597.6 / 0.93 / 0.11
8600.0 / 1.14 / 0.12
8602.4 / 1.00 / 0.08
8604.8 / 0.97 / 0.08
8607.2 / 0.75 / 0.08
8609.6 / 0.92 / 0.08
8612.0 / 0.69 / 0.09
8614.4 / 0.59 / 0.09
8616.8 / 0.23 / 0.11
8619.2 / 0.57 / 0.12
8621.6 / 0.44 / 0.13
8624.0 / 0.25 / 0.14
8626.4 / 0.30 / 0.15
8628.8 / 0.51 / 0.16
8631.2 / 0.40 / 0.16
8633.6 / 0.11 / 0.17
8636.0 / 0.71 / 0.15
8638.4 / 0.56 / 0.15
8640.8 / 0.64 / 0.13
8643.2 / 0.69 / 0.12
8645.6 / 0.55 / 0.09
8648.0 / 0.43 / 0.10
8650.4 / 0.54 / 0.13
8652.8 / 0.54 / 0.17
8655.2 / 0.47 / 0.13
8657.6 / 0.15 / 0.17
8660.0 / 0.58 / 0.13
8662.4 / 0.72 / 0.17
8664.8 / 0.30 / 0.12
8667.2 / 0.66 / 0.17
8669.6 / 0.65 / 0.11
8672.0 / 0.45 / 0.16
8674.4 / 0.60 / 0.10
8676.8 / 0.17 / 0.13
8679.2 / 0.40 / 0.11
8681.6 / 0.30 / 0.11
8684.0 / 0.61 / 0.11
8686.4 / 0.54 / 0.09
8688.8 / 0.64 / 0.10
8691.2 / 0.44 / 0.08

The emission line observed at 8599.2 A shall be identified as [O III]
